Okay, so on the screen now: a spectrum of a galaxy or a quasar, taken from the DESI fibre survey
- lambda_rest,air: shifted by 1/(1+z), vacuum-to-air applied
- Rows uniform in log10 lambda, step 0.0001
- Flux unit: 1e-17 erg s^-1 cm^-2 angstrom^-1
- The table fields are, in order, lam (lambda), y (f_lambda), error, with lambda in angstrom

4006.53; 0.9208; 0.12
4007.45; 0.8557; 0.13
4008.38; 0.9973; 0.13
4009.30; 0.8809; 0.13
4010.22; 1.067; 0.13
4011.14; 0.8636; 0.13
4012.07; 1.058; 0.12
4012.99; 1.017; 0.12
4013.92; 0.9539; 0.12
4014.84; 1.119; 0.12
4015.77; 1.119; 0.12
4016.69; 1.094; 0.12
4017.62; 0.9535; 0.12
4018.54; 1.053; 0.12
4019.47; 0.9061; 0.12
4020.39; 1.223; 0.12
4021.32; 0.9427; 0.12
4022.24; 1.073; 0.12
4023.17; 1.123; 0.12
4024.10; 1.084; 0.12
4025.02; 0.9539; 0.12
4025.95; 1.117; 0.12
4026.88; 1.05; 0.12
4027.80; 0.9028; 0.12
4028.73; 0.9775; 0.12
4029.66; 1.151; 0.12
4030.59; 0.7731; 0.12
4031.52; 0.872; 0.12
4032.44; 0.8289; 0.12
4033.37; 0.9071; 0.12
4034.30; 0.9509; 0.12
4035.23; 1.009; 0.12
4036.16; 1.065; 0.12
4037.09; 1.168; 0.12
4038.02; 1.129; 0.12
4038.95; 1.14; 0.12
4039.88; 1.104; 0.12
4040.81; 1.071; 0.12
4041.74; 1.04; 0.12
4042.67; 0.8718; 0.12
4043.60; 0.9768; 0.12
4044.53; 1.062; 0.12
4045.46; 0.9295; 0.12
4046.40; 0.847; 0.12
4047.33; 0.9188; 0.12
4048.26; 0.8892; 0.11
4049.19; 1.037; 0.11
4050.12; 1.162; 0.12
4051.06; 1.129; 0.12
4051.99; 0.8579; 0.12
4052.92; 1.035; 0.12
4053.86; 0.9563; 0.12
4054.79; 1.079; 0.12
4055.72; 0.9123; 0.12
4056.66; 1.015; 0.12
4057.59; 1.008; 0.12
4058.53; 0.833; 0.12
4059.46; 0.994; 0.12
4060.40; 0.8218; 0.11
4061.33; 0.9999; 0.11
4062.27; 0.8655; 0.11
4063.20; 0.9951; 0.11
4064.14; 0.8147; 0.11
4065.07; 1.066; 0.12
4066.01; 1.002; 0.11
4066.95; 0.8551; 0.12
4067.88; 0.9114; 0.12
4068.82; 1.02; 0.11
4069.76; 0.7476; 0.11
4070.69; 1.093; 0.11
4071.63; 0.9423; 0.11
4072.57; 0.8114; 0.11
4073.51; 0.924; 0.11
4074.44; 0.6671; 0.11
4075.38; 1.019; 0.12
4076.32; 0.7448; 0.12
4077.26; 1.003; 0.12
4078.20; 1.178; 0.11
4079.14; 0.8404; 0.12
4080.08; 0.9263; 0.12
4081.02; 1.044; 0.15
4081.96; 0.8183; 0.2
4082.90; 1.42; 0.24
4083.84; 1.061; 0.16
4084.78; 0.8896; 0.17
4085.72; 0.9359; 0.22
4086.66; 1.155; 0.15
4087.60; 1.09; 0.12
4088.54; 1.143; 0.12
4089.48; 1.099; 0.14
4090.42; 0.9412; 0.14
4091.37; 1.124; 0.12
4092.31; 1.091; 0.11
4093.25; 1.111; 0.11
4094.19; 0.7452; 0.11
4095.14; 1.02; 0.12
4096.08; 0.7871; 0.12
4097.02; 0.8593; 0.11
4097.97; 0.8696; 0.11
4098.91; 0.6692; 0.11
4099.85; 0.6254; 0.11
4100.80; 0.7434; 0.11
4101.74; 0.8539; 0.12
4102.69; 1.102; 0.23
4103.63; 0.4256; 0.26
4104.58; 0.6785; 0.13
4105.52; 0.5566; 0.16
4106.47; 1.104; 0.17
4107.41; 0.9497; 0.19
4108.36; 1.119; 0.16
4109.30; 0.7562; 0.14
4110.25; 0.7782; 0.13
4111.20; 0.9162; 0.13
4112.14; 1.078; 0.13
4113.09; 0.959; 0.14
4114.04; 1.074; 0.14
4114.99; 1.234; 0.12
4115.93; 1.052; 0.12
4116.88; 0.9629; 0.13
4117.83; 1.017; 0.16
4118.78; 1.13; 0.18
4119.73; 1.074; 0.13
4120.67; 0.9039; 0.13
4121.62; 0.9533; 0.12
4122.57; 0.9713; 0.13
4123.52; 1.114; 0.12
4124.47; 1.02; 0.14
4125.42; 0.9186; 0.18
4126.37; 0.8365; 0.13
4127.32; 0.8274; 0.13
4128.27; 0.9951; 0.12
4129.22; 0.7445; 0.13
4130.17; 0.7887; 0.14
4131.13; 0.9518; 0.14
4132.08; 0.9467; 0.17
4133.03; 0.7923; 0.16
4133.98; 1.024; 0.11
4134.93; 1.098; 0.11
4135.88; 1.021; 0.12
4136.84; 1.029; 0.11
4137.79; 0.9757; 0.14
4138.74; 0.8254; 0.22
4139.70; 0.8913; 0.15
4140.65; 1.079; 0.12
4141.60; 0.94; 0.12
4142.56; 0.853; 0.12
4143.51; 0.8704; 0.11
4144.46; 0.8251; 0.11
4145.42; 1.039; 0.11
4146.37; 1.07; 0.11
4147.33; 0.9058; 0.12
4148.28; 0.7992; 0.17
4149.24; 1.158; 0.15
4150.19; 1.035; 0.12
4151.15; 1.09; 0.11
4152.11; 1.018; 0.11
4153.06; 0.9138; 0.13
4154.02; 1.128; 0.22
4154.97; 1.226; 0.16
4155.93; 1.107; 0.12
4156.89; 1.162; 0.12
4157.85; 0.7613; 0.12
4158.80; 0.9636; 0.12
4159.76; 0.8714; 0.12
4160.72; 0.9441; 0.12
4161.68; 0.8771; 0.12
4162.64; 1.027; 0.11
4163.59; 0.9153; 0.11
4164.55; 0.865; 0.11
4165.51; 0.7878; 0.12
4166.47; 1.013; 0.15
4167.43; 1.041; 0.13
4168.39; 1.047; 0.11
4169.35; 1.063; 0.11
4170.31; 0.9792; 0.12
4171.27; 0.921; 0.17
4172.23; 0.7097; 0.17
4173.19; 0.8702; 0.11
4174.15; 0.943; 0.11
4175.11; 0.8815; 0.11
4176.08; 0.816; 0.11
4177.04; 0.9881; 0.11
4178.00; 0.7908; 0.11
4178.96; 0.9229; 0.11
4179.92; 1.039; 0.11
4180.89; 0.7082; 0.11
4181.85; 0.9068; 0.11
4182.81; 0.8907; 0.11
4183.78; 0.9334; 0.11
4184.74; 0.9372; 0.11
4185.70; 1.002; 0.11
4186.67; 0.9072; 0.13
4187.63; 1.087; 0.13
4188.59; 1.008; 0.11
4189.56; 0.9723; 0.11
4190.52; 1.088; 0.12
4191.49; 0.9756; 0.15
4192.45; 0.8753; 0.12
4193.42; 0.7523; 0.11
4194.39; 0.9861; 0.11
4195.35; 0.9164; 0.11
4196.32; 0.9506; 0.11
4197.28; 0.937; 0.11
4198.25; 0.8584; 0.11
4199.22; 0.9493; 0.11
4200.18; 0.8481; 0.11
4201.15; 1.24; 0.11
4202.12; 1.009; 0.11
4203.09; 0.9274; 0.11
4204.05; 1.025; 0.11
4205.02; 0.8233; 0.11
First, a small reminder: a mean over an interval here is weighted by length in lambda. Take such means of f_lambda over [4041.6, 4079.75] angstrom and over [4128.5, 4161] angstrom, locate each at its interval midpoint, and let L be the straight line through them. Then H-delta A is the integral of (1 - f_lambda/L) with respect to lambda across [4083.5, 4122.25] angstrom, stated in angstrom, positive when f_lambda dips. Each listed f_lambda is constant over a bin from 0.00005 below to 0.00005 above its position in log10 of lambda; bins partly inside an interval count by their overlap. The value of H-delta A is 0.60 angstrom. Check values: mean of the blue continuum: 0.947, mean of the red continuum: 0.966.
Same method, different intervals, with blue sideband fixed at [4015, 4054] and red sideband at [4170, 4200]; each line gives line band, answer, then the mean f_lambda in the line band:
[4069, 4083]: 0.7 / 0.934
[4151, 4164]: -0.9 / 0.999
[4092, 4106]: 2.4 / 0.806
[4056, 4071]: 0.8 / 0.938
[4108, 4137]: -0.4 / 0.969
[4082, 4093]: -1.1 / 1.08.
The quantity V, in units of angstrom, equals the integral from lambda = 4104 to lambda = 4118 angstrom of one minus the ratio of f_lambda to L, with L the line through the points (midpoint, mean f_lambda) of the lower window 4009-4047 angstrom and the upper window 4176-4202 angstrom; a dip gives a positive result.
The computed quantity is 0.4 angstrom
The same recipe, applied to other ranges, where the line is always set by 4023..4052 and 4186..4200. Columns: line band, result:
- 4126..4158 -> 0.0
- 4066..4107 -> 2.6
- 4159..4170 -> 0.1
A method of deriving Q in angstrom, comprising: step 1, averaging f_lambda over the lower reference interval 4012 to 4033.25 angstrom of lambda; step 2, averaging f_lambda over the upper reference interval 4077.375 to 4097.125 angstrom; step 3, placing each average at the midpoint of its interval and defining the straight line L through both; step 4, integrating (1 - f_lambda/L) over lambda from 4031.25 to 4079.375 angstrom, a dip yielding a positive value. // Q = 2.4 angstrom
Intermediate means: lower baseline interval 1.01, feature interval 0.965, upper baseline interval 1.02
